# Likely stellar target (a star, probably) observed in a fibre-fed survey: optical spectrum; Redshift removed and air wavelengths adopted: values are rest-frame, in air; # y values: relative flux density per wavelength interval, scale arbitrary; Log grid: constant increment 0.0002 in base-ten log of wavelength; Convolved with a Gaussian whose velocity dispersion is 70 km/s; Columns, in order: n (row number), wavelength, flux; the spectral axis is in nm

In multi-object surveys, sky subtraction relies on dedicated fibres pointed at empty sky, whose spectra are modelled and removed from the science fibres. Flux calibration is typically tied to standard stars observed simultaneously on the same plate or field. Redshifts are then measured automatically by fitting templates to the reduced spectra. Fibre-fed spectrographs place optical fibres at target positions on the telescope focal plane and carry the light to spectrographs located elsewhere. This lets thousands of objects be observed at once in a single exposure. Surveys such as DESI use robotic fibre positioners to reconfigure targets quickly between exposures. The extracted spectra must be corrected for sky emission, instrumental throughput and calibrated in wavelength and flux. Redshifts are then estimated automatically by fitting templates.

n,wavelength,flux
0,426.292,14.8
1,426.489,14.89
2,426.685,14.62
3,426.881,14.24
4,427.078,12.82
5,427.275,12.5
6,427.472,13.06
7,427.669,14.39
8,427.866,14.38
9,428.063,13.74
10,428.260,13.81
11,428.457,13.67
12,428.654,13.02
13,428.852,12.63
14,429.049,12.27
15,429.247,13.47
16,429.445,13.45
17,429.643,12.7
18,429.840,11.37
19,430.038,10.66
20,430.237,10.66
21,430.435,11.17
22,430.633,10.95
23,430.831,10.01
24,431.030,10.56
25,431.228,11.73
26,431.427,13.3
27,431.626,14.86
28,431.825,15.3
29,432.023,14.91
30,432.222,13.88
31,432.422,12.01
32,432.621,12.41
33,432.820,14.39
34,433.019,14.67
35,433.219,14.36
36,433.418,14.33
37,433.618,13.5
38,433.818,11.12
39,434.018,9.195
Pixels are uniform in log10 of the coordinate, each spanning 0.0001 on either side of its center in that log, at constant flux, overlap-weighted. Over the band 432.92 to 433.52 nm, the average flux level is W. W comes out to 14.4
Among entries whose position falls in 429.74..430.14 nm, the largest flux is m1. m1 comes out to 11.37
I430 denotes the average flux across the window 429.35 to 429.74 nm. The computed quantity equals 13.1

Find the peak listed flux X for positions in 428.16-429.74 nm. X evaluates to 13.81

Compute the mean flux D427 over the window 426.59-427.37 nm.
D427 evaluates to 13.5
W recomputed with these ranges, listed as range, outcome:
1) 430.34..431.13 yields 10.7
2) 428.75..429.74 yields 12.9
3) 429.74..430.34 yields 10.9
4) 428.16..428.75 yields 13.5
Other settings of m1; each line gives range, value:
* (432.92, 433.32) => 14.67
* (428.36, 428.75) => 13.67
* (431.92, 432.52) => 14.91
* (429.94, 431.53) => 13.3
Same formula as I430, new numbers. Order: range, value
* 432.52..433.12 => 13.8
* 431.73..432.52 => 14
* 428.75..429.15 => 12.4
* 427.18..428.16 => 13.6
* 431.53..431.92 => 15.1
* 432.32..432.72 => 12.2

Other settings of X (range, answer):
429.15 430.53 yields 13.47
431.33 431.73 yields 14.86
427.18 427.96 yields 14.39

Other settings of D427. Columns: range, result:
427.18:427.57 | 12.8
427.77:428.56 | 13.9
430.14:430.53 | 10.9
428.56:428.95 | 12.8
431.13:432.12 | 14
